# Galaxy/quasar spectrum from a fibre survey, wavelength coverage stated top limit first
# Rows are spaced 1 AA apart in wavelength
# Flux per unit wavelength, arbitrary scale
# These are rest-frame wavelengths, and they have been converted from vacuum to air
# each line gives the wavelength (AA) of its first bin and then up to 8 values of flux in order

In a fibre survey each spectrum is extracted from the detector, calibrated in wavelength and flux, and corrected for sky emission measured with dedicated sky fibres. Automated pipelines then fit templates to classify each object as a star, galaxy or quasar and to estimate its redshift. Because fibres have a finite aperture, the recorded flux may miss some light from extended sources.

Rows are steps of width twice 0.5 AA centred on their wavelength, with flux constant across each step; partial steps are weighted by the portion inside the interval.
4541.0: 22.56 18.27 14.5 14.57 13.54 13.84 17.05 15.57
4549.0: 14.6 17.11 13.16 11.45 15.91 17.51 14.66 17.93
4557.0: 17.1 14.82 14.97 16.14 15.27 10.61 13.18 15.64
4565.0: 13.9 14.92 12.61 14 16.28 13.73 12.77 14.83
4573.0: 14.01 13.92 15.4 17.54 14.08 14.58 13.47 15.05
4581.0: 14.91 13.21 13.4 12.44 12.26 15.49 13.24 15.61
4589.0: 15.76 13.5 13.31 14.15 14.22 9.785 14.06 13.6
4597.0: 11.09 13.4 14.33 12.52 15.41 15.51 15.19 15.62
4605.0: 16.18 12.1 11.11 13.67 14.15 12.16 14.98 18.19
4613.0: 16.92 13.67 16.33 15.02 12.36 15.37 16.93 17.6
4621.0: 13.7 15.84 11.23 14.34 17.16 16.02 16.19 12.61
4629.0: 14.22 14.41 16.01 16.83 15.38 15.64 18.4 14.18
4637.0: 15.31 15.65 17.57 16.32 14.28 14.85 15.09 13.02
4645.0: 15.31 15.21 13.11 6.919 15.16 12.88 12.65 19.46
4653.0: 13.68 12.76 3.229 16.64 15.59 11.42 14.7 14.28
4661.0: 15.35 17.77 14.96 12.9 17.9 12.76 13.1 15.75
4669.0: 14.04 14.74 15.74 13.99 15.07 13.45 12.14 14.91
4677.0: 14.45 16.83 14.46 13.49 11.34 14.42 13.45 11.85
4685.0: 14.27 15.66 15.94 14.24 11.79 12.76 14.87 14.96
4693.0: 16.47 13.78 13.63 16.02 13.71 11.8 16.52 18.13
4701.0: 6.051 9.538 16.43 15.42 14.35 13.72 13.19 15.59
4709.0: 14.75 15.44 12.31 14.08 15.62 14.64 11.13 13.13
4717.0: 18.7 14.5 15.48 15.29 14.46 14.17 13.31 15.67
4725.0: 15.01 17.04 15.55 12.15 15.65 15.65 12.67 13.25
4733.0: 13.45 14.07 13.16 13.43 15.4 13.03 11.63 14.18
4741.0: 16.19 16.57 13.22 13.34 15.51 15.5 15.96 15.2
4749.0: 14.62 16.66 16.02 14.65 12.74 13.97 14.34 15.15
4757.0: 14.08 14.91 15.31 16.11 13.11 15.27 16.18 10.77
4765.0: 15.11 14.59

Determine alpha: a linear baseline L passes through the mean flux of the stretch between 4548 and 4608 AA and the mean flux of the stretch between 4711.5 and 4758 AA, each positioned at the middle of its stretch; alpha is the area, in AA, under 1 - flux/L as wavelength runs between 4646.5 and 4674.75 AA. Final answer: 1.01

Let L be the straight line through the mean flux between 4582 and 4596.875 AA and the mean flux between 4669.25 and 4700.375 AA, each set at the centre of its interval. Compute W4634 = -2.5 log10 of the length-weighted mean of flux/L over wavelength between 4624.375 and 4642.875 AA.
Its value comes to -0.12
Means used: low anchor 13.6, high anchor 14.3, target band 15.6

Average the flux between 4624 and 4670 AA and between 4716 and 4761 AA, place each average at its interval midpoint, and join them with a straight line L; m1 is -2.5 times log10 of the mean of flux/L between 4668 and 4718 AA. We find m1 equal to 0.035 mag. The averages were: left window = 14.6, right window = 14.7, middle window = 14.2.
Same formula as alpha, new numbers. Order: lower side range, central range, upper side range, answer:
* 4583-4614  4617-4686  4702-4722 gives -1.33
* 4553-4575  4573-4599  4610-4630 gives 1.70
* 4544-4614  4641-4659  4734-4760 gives 1.32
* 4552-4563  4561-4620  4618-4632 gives 3.81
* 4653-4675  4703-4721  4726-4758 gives -0.37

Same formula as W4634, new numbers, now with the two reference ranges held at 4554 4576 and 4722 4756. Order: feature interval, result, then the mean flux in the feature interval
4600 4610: 0.04 mag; 14.1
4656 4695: 0.02 mag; 14.4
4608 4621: -0.04 mag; 15.2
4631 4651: -0.01 mag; 14.8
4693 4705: 0.05 mag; 13.9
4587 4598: 0.09 mag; 13.5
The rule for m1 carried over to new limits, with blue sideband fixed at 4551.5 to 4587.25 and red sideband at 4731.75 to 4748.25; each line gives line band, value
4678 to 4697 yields 0.017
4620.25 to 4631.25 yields -0.023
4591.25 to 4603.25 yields 0.069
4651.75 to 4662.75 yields 0.032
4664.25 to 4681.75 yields 0.002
